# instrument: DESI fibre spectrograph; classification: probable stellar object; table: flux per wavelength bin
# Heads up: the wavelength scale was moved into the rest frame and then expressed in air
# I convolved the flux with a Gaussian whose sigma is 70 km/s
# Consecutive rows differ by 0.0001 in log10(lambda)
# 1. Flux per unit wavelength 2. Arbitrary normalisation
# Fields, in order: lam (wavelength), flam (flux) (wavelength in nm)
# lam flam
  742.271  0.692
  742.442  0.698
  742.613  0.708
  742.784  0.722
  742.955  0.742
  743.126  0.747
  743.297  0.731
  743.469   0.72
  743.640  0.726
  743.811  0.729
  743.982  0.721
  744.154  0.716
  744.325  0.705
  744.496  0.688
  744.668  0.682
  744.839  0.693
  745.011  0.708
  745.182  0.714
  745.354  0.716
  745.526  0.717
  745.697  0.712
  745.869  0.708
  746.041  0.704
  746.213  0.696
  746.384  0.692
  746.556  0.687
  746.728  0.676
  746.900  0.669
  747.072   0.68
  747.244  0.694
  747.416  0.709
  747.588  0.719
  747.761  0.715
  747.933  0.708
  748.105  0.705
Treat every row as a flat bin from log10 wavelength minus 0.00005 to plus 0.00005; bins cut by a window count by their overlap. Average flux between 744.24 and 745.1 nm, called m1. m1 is 0.696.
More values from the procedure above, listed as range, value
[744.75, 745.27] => 0.705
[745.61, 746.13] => 0.708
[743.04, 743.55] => 0.732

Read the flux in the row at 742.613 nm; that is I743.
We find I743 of 0.708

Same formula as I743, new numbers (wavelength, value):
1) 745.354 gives 0.716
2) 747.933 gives 0.708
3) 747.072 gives 0.68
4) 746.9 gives 0.669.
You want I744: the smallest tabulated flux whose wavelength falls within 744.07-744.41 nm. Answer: 0.705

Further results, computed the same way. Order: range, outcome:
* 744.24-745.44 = 0.682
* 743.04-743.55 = 0.72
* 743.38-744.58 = 0.688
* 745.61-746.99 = 0.669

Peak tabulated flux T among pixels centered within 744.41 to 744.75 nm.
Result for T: 0.688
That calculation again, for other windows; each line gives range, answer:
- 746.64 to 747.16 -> 0.68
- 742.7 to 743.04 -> 0.742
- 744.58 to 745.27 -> 0.714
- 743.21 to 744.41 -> 0.731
